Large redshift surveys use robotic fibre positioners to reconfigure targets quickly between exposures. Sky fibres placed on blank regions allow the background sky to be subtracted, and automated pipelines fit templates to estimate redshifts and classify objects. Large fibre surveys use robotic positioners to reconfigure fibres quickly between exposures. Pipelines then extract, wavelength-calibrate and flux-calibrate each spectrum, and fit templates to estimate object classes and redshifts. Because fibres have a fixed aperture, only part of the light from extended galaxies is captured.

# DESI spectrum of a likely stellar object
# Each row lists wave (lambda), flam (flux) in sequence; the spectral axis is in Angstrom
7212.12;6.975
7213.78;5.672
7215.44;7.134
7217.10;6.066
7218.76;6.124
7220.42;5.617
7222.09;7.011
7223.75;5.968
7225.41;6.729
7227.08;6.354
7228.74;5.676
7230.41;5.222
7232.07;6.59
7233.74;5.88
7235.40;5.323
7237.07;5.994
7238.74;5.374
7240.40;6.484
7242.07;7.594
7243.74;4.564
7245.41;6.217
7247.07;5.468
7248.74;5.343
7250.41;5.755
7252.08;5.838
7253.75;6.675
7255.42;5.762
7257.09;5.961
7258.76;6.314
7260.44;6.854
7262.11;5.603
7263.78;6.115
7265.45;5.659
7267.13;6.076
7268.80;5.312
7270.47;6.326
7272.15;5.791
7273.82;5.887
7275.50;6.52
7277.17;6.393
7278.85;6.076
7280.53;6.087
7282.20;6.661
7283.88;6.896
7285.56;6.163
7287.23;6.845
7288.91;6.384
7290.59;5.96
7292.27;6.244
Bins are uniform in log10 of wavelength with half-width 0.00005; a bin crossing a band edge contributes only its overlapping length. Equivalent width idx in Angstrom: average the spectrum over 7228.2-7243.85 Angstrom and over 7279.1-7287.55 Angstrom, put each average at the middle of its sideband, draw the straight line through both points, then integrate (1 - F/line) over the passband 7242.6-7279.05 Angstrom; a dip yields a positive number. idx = 1.6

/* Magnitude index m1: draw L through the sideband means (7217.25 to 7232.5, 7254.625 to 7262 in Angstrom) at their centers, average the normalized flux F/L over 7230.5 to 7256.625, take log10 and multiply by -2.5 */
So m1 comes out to 0.04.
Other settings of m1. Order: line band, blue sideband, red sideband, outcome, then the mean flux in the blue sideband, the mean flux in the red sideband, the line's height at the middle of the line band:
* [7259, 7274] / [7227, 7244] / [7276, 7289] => 0.053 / 5.94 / 6.45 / 6.27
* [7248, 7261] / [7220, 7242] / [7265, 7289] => 0.017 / 6.08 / 6.21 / 6.14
